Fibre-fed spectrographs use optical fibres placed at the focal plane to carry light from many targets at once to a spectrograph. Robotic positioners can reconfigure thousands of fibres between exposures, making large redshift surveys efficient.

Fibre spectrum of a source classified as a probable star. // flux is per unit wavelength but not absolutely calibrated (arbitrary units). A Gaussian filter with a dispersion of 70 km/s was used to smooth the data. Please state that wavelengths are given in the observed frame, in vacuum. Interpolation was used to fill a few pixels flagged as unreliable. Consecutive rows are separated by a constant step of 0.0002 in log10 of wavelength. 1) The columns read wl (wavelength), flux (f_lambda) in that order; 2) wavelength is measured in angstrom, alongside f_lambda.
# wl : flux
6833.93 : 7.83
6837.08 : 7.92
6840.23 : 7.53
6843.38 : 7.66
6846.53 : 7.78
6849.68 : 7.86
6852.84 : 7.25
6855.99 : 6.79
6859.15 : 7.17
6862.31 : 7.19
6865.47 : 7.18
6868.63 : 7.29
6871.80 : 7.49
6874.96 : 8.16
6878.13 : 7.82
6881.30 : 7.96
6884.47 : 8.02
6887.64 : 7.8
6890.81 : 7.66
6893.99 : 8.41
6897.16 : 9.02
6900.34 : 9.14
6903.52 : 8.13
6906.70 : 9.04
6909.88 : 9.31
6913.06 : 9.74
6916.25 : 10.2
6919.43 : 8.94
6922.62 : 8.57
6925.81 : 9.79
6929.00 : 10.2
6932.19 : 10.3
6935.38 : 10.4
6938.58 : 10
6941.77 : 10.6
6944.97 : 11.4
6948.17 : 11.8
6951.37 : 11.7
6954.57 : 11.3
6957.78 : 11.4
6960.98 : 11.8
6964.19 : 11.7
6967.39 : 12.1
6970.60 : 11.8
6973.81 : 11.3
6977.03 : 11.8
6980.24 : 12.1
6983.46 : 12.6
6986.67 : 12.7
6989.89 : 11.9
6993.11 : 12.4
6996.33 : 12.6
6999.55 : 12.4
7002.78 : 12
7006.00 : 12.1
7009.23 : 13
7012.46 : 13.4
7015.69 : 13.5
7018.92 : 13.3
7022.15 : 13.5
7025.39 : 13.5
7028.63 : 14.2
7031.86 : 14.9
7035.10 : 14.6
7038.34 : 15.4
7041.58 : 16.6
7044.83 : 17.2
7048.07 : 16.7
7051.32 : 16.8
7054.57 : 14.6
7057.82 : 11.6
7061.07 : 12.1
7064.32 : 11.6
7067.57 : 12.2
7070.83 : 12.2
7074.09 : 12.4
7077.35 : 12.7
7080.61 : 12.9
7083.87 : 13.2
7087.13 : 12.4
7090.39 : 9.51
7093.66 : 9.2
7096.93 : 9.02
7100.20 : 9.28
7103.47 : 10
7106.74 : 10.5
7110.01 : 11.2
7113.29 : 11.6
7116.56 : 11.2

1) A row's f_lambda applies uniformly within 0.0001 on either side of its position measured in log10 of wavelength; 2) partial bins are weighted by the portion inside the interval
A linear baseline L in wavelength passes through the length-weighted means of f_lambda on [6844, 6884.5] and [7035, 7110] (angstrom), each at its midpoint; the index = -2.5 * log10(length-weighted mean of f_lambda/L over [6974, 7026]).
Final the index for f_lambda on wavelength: -0.16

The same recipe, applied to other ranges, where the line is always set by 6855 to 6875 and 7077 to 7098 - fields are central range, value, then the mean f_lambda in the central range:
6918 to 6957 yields -0.21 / 10.4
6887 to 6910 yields -0.09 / 8.55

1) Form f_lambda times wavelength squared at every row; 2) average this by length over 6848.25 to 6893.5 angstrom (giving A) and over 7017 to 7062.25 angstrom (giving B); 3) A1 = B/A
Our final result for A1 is 2.03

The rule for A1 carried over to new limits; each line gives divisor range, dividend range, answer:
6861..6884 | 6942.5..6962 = 1.55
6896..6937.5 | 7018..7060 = 1.62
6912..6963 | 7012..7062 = 1.42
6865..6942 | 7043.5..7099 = 1.50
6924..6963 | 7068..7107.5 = 1.07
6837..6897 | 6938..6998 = 1.58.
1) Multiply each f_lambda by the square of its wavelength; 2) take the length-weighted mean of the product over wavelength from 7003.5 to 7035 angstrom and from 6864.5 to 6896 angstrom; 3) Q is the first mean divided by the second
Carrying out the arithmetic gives 1.8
